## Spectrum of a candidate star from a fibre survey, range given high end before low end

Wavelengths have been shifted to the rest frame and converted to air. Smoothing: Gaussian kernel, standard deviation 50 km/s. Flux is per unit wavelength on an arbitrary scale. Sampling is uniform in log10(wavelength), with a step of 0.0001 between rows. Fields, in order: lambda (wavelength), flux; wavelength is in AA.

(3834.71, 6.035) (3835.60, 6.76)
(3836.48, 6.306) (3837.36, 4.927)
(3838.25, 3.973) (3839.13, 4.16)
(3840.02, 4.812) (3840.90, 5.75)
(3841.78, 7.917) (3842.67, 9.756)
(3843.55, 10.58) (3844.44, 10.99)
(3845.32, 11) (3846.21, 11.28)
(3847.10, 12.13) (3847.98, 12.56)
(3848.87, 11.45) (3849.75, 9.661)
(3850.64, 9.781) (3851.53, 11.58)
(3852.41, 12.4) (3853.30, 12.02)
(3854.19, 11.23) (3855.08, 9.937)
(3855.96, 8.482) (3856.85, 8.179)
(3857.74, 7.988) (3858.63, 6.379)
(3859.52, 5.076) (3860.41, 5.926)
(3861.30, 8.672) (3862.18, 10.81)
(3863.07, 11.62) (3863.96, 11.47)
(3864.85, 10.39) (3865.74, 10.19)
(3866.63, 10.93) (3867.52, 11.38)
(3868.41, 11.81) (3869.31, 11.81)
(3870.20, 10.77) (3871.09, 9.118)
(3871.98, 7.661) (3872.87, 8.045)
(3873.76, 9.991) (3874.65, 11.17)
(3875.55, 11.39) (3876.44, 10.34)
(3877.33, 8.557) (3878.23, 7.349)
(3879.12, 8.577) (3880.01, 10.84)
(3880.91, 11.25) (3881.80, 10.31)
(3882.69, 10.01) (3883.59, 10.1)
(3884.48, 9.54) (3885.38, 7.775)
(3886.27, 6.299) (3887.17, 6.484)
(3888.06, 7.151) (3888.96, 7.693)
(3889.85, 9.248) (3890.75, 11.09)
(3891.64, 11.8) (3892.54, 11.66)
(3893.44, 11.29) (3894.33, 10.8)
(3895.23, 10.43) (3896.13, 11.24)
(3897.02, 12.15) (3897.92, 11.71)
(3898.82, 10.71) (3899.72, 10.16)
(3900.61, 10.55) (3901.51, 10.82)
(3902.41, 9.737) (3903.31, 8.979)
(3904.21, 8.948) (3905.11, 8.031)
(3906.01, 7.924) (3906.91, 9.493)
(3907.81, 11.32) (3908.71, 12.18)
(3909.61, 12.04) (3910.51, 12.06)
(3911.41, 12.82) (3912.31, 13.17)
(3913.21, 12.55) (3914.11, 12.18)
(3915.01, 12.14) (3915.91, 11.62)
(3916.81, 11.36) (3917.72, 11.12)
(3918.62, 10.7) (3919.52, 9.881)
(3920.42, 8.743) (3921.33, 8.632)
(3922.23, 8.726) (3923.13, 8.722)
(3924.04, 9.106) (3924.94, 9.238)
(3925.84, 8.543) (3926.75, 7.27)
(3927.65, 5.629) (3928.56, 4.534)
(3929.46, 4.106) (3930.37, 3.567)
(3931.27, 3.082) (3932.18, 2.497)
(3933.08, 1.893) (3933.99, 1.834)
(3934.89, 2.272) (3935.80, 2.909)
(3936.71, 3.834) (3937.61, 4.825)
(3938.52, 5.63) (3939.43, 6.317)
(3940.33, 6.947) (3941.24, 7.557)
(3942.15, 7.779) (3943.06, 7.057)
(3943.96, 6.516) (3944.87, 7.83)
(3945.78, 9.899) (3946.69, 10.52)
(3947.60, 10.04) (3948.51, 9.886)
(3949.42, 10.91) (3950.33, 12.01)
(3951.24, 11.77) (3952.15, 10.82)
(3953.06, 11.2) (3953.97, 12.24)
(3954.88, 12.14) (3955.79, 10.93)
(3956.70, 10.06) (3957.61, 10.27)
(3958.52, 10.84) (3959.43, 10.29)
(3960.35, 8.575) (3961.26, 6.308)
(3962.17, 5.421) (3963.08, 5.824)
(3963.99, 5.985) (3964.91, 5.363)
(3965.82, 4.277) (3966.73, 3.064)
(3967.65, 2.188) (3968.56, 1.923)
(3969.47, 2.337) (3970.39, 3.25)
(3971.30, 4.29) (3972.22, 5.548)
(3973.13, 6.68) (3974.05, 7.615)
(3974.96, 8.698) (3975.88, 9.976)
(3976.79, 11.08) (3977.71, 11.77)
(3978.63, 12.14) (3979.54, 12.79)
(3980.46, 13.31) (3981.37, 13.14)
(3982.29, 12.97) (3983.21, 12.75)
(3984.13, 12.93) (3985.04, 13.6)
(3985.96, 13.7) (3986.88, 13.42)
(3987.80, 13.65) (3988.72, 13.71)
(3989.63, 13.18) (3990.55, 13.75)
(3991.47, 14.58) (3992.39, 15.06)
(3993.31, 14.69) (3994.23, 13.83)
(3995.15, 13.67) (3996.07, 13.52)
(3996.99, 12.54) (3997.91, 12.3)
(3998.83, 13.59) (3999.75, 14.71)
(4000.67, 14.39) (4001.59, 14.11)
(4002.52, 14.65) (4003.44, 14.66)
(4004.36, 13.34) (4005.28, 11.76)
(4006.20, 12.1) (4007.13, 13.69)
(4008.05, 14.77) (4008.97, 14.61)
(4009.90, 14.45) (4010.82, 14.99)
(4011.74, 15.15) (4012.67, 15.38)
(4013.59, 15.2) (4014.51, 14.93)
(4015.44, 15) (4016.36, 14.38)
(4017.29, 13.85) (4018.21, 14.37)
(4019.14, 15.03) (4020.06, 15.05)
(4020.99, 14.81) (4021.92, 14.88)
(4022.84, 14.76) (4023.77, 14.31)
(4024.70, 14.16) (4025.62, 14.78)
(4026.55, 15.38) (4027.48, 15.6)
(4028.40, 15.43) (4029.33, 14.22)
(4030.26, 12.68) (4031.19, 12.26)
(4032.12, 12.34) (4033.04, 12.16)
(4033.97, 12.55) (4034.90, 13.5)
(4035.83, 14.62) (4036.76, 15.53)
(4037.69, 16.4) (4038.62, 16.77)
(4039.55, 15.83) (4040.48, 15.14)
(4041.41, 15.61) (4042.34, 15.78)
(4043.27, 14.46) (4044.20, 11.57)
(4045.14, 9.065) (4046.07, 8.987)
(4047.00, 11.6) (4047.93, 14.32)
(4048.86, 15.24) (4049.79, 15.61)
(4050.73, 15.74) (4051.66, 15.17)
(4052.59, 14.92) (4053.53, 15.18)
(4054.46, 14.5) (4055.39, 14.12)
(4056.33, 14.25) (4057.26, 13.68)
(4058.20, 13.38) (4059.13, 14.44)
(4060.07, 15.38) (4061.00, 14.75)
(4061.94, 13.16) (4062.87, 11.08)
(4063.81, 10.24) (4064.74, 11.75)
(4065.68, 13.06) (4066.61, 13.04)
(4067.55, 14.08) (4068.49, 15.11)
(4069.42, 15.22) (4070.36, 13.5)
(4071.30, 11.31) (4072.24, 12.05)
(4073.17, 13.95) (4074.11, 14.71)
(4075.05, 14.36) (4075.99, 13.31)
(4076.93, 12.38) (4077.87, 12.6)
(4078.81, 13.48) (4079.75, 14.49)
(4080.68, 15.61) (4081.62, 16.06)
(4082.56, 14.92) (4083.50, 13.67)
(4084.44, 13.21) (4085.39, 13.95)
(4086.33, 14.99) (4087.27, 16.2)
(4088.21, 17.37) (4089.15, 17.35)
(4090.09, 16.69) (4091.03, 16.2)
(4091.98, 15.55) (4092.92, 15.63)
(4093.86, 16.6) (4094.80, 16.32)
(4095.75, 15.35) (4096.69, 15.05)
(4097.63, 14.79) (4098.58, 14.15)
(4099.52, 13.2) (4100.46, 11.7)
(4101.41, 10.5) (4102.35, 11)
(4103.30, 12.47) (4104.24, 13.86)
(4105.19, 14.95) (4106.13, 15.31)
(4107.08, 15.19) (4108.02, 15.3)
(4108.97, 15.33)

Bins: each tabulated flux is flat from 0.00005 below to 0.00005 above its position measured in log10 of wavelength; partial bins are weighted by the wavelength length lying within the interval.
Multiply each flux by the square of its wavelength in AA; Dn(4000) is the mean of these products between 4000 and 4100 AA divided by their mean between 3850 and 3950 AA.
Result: 1.70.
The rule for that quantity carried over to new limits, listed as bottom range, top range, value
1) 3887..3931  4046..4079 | 1.51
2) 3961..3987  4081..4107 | 1.87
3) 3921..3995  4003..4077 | 1.69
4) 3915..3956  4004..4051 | 1.89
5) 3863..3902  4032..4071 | 1.50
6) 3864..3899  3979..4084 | 1.51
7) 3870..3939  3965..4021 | 1.42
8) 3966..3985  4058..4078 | 1.64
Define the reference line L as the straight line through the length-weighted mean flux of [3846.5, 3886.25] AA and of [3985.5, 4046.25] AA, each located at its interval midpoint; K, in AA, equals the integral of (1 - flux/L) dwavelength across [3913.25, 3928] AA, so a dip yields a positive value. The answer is 2.2 AA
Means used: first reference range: 9.89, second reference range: 14.1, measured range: 9.71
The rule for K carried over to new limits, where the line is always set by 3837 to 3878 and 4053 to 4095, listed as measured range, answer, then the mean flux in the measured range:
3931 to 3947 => 8.2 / 5.5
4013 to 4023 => -1.3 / 14.8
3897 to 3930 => 2.5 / 9.89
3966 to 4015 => 2.5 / 11.9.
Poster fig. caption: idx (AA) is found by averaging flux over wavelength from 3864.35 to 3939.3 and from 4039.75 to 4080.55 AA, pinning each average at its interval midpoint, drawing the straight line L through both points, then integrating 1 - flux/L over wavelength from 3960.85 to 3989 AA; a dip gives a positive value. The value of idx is 6.5 AA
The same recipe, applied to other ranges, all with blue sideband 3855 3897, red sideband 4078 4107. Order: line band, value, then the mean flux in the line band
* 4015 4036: -1.7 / 14.2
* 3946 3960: 0.6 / 10.9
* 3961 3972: 7.1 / 4.18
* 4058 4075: 0.8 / 13.4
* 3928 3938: 7.0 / 3.23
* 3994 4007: -1.0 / 13.5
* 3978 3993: -1.5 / 13.4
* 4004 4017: -1.6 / 14.3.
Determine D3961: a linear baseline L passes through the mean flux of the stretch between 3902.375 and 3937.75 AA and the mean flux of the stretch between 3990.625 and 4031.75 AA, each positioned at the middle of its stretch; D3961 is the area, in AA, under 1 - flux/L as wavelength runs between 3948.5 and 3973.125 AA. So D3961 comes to 7.1 AA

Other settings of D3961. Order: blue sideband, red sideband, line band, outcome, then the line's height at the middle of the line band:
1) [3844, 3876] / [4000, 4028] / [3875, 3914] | 3.35 AA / 11.1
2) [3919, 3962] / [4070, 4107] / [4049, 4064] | -1.51 AA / 12.9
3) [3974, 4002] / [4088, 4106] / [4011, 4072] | -1.23 AA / 13.8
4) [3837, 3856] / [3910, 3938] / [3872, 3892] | -1.43 AA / 8.65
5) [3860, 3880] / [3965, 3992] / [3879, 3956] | 6.44 AA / 9.83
